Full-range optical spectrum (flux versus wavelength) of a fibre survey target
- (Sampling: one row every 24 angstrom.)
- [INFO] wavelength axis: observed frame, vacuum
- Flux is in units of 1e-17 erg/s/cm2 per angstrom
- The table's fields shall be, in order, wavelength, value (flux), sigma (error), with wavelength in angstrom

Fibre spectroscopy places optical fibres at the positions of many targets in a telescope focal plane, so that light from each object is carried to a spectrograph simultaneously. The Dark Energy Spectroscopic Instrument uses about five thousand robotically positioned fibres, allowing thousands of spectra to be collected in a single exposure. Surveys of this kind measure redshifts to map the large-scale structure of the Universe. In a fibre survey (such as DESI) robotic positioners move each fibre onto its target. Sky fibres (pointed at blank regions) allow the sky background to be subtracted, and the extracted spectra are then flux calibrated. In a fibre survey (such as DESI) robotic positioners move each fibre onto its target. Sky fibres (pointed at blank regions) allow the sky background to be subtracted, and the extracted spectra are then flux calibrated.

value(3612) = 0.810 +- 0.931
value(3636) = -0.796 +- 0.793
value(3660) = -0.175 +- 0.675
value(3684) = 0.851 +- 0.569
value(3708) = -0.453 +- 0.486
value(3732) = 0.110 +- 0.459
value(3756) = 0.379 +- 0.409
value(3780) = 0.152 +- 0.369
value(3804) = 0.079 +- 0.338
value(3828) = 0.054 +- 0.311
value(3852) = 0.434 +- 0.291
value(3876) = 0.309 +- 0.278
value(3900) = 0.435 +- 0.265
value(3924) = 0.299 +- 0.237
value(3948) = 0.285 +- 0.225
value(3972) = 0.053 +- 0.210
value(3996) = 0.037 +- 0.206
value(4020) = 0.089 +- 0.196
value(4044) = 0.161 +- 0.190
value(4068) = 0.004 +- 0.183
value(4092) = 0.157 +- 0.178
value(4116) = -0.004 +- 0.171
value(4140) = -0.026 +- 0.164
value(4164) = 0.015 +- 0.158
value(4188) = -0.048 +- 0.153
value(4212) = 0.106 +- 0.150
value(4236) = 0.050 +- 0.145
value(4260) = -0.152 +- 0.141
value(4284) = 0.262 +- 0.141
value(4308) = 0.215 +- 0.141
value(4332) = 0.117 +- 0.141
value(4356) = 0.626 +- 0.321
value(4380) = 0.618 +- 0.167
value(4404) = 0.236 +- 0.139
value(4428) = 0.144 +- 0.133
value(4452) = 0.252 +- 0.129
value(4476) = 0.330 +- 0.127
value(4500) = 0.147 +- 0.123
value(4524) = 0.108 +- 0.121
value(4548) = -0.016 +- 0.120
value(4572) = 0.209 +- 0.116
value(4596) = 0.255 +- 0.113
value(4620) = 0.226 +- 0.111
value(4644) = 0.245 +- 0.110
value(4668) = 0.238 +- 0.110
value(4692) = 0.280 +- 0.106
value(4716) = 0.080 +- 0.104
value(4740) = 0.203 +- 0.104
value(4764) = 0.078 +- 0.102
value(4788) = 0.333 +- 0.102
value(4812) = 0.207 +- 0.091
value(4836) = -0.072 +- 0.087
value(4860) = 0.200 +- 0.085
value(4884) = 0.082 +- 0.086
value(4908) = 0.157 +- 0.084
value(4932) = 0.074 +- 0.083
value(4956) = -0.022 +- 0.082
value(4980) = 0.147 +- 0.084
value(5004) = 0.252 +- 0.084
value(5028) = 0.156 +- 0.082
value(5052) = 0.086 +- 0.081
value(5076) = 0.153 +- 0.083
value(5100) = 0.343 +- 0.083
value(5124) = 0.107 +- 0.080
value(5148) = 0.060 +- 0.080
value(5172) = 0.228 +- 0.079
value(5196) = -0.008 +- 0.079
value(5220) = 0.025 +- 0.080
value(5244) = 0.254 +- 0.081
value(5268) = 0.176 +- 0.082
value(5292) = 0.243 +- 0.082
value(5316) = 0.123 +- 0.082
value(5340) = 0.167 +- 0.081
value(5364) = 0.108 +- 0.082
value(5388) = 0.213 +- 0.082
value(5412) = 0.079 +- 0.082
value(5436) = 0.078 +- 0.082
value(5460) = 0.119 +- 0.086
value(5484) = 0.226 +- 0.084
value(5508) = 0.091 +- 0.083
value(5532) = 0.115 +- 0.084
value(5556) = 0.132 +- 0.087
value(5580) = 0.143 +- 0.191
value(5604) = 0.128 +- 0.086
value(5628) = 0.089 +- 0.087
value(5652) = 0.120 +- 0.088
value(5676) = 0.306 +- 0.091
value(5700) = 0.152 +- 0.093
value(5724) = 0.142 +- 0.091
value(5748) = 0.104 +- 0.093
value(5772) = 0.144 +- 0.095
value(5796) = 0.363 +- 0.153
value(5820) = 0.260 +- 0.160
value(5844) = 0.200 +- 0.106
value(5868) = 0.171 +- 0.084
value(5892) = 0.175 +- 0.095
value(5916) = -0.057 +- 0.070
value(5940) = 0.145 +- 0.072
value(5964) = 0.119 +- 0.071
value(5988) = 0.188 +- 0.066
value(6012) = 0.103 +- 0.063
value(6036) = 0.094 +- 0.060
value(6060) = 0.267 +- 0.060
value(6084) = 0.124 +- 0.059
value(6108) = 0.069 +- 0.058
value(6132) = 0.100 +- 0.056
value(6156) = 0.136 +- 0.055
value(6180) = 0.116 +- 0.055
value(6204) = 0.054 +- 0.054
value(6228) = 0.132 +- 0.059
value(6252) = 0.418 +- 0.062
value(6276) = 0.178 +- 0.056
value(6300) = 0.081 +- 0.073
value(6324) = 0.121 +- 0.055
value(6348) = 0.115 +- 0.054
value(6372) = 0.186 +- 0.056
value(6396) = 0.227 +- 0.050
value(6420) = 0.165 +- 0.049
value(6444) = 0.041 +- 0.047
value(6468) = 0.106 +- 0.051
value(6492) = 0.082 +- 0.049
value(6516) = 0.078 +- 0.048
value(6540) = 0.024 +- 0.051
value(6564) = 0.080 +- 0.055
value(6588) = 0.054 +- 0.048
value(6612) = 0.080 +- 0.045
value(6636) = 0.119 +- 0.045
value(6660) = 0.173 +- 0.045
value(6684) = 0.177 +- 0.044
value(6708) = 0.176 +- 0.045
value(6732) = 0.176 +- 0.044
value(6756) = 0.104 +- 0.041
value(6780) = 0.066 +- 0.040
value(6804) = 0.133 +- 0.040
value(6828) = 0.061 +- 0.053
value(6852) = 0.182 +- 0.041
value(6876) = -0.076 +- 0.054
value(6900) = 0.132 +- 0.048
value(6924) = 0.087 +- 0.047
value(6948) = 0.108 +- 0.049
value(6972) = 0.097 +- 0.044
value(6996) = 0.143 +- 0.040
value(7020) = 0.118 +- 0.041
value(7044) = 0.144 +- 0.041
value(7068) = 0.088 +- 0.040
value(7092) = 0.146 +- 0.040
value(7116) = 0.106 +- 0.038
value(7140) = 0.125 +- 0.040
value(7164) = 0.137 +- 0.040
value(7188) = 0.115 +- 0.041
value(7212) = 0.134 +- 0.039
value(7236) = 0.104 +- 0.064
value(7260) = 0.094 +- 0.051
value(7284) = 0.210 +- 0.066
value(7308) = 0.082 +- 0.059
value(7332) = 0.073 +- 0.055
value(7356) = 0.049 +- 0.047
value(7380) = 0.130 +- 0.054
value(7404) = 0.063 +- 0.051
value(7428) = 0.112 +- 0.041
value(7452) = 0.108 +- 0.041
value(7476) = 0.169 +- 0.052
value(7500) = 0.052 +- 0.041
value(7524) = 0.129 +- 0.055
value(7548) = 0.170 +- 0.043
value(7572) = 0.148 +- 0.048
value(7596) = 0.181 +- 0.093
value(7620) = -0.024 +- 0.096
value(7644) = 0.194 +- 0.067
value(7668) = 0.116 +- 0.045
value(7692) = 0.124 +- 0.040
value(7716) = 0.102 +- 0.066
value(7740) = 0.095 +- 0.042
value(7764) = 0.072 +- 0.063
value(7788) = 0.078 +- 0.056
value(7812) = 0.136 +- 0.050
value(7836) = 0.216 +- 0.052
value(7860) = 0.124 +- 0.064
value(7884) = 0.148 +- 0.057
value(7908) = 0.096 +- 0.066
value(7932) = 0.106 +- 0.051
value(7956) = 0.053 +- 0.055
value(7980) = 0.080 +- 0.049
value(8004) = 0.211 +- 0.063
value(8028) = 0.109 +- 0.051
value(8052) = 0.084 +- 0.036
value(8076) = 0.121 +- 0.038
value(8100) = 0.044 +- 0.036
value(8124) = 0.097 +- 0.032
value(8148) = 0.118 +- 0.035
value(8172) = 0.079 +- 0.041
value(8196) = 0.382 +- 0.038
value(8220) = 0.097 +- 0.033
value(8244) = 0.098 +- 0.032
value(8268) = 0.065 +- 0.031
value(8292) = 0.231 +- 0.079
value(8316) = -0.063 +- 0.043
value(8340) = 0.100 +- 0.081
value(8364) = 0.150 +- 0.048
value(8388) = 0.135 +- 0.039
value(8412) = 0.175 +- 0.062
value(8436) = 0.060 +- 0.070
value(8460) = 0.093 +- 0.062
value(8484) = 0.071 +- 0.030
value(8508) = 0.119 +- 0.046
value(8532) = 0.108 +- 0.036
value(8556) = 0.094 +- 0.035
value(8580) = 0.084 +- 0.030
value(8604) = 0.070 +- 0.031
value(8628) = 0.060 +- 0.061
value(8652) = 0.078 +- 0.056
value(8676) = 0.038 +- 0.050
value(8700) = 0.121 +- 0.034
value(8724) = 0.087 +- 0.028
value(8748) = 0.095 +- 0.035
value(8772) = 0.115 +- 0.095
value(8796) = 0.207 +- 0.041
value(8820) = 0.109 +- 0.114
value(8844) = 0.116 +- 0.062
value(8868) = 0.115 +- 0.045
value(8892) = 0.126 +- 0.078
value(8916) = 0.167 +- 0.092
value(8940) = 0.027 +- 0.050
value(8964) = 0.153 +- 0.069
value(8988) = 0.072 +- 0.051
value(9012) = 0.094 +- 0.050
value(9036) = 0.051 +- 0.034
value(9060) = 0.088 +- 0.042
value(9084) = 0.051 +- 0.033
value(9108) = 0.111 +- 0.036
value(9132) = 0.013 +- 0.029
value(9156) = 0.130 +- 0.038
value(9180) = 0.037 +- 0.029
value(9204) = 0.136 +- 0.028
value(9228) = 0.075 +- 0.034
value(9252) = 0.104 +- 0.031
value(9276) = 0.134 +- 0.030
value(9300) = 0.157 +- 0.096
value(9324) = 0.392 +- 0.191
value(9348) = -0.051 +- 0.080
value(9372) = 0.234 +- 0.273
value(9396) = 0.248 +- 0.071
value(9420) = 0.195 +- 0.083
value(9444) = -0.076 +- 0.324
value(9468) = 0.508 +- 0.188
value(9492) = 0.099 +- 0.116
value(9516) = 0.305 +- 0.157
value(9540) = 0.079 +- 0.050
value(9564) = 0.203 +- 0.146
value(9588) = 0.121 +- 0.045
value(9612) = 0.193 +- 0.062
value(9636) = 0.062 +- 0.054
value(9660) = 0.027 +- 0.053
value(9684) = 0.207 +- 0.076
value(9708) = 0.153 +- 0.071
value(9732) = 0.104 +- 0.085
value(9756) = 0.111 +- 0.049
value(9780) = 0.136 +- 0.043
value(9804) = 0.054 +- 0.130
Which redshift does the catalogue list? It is 0.248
